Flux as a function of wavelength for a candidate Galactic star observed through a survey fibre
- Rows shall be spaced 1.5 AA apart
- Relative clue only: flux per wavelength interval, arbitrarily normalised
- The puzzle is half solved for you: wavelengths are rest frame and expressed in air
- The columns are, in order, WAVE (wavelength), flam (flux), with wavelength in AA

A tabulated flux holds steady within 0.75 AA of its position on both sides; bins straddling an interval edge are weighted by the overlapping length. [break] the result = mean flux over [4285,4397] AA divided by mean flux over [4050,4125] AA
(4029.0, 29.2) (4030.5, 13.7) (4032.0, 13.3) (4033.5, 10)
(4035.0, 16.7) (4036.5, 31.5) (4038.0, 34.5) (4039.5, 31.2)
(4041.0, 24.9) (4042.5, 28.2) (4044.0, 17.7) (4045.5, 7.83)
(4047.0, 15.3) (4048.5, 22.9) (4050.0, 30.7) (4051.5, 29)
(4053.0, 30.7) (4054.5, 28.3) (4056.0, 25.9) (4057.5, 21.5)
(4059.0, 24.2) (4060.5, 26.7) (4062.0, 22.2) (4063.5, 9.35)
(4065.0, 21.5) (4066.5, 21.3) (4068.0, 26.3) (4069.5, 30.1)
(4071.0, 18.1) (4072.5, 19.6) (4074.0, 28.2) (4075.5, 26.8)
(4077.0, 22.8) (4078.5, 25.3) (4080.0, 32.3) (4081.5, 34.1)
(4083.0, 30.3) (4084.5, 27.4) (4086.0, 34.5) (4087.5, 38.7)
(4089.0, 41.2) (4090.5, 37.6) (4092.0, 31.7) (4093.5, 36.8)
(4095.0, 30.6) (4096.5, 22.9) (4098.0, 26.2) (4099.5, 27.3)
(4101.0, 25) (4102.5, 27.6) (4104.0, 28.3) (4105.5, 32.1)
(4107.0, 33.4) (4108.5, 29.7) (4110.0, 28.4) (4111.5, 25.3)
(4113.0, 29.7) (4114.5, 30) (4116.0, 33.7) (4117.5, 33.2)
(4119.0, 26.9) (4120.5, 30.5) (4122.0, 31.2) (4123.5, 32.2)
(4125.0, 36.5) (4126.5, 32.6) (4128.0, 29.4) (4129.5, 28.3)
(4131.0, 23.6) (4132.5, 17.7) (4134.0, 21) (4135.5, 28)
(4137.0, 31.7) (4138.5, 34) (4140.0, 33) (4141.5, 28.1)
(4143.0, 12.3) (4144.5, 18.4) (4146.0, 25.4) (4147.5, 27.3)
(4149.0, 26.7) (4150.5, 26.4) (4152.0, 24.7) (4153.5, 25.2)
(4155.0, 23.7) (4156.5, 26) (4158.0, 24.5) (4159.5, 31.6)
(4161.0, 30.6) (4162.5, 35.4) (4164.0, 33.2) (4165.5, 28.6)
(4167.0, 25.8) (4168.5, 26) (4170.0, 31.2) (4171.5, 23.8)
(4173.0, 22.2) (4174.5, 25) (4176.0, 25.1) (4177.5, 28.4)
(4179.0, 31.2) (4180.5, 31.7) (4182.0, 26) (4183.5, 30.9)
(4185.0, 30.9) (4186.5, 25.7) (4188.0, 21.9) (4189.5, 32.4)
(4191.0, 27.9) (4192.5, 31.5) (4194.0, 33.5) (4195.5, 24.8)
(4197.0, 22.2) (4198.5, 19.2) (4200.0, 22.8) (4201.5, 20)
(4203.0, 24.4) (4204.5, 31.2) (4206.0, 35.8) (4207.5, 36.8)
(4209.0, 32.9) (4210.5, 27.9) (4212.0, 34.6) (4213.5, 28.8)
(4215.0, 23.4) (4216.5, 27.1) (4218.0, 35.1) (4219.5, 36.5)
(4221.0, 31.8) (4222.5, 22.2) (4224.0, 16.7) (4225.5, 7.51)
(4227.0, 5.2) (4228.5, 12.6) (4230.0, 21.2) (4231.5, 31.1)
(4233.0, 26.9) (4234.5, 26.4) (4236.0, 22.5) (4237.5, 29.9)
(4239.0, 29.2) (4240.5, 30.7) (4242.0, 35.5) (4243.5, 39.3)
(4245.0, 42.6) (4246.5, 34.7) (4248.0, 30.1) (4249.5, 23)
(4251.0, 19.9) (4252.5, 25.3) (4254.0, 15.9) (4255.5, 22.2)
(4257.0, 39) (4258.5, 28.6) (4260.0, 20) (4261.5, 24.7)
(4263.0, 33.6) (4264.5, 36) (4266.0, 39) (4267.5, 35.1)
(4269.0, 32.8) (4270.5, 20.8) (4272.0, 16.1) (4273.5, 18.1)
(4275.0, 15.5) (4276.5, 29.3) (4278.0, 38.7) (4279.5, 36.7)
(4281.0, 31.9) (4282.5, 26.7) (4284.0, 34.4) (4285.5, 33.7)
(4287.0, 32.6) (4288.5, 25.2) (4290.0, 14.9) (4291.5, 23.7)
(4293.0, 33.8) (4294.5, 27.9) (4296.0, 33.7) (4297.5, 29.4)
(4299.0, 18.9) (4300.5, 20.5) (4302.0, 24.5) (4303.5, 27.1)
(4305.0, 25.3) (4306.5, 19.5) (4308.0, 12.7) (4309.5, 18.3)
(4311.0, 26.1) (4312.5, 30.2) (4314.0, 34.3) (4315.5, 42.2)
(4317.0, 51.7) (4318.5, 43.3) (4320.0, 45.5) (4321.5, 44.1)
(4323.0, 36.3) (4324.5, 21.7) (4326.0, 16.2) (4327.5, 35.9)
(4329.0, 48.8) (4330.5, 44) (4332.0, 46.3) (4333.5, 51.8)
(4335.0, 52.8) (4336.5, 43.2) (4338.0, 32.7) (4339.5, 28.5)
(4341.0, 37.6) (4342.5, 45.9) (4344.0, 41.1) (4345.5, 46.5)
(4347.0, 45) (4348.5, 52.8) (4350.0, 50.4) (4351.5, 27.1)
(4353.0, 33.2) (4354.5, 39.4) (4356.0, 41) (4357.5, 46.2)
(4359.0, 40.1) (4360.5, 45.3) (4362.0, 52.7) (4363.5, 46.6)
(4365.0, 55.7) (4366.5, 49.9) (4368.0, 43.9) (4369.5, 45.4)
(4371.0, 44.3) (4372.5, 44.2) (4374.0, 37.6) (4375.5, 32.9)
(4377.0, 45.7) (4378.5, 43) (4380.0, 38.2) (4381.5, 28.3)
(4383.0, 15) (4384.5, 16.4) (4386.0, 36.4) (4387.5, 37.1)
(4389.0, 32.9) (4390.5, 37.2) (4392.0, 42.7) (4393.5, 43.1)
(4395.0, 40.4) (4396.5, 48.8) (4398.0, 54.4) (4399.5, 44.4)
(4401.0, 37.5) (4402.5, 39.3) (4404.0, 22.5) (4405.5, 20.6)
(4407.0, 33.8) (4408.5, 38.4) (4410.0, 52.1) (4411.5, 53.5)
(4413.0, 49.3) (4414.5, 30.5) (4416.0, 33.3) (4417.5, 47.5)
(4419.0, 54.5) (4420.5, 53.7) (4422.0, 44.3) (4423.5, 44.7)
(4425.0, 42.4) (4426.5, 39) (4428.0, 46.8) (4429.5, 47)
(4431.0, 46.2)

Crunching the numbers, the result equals 1.29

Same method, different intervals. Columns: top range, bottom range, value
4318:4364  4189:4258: 1.52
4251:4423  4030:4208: 1.32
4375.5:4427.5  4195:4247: 1.45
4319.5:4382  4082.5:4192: 1.45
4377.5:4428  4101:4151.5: 1.40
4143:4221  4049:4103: 1.01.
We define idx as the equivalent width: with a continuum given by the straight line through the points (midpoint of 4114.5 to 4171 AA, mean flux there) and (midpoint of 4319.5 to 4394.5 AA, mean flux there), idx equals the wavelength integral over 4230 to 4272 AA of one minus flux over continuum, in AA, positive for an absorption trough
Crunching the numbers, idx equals 6.23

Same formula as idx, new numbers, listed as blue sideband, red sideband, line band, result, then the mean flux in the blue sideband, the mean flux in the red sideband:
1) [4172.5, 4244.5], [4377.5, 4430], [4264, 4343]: 3.5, 27.1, 39.7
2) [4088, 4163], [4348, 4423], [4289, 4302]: 4.0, 28.7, 40.8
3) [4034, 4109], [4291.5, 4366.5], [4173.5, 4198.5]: 2.9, 26.9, 37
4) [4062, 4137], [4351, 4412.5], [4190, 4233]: 9.1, 28.4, 39.8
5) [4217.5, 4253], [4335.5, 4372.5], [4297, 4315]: 6.1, 26.4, 43.2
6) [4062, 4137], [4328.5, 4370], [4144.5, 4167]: 3.2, 28.4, 44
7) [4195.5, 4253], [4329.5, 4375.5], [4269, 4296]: 5.6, 26.9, 43.6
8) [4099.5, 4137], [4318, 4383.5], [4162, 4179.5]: 2.1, 29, 41.1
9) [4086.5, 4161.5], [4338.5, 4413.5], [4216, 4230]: 4.9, 28.8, 40.4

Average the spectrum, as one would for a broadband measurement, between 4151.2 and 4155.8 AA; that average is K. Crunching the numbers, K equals 24.6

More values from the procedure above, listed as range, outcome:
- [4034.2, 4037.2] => 23.7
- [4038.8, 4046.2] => 22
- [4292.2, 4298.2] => 31.2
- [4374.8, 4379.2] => 40.6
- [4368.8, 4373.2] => 44.6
